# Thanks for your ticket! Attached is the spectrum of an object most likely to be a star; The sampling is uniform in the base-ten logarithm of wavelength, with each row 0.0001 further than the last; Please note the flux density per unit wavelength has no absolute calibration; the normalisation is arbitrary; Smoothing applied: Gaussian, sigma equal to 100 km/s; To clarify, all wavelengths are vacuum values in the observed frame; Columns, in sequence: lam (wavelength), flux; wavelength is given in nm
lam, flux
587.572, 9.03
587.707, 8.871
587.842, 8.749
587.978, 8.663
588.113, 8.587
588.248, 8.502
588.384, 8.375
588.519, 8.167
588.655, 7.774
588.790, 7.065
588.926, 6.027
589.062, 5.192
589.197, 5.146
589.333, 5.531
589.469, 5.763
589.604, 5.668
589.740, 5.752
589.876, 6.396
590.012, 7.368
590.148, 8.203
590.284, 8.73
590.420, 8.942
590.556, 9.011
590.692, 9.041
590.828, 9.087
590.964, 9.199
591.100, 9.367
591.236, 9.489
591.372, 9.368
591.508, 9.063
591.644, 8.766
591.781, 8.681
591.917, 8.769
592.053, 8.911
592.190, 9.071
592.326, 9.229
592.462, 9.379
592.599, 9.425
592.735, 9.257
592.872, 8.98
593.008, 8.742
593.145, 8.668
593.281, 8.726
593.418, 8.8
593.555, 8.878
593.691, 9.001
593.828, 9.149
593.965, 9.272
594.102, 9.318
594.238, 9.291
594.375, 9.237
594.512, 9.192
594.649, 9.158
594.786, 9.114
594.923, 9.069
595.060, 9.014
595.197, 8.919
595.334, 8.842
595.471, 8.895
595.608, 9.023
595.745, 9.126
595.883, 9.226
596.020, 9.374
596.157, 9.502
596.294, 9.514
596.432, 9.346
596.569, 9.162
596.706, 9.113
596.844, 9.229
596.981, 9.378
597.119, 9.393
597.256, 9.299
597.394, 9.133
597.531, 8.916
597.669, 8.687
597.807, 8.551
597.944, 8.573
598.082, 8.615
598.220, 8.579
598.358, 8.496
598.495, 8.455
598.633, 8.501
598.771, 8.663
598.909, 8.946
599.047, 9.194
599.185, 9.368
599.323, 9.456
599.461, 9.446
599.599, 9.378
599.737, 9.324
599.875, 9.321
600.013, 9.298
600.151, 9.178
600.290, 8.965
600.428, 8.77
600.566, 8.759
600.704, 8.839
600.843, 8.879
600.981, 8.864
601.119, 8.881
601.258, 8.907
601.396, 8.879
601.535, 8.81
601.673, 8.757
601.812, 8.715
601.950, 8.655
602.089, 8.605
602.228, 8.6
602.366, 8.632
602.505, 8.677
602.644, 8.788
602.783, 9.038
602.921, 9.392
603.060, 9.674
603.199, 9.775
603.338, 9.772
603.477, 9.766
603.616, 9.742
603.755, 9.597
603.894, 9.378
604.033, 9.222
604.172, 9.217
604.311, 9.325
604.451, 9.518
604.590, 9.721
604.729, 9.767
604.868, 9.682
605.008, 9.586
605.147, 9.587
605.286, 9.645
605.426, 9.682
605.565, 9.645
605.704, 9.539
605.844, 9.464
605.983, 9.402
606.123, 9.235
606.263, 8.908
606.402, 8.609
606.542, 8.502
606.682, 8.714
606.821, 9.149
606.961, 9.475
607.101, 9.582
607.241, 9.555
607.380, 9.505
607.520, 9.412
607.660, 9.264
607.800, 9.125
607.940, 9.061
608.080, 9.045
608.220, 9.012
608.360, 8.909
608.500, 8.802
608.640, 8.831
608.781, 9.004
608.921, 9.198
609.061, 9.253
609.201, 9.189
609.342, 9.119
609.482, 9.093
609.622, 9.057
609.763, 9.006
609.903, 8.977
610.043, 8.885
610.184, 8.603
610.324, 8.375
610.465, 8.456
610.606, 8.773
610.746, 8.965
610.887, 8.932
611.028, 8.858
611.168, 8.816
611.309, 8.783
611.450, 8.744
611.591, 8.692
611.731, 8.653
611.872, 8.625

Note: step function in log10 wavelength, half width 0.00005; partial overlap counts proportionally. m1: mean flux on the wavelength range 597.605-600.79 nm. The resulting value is 8.93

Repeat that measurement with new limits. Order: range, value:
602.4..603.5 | 9.32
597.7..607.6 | 9.14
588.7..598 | 8.61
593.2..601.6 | 9.04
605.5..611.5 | 9.04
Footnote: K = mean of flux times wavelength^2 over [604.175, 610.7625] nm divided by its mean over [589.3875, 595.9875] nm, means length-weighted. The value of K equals 1.10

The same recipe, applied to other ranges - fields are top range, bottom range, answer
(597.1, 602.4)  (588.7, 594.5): 1.10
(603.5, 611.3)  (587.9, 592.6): 1.21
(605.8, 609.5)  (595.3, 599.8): 1.04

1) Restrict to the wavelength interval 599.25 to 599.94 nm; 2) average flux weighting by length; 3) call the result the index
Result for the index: 9.39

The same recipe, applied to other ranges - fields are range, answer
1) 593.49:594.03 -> 9.08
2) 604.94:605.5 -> 9.63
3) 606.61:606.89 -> 8.94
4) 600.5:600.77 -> 8.81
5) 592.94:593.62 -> 8.76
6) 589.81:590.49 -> 7.93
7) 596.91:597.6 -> 9.23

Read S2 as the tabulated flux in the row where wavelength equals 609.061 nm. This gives 9.253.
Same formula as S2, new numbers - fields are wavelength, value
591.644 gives 8.766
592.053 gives 8.911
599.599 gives 9.378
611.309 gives 8.783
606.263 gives 8.908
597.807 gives 8.551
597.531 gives 8.916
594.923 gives 9.069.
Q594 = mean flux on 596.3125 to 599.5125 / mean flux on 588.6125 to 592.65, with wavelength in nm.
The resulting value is 1.1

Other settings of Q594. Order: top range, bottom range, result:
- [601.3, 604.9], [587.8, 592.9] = 1.14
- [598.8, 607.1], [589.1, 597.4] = 1.05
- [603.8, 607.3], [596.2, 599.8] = 1.04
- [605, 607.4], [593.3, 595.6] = 1.03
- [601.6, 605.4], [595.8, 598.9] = 1.03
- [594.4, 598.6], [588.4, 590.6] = 1.30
